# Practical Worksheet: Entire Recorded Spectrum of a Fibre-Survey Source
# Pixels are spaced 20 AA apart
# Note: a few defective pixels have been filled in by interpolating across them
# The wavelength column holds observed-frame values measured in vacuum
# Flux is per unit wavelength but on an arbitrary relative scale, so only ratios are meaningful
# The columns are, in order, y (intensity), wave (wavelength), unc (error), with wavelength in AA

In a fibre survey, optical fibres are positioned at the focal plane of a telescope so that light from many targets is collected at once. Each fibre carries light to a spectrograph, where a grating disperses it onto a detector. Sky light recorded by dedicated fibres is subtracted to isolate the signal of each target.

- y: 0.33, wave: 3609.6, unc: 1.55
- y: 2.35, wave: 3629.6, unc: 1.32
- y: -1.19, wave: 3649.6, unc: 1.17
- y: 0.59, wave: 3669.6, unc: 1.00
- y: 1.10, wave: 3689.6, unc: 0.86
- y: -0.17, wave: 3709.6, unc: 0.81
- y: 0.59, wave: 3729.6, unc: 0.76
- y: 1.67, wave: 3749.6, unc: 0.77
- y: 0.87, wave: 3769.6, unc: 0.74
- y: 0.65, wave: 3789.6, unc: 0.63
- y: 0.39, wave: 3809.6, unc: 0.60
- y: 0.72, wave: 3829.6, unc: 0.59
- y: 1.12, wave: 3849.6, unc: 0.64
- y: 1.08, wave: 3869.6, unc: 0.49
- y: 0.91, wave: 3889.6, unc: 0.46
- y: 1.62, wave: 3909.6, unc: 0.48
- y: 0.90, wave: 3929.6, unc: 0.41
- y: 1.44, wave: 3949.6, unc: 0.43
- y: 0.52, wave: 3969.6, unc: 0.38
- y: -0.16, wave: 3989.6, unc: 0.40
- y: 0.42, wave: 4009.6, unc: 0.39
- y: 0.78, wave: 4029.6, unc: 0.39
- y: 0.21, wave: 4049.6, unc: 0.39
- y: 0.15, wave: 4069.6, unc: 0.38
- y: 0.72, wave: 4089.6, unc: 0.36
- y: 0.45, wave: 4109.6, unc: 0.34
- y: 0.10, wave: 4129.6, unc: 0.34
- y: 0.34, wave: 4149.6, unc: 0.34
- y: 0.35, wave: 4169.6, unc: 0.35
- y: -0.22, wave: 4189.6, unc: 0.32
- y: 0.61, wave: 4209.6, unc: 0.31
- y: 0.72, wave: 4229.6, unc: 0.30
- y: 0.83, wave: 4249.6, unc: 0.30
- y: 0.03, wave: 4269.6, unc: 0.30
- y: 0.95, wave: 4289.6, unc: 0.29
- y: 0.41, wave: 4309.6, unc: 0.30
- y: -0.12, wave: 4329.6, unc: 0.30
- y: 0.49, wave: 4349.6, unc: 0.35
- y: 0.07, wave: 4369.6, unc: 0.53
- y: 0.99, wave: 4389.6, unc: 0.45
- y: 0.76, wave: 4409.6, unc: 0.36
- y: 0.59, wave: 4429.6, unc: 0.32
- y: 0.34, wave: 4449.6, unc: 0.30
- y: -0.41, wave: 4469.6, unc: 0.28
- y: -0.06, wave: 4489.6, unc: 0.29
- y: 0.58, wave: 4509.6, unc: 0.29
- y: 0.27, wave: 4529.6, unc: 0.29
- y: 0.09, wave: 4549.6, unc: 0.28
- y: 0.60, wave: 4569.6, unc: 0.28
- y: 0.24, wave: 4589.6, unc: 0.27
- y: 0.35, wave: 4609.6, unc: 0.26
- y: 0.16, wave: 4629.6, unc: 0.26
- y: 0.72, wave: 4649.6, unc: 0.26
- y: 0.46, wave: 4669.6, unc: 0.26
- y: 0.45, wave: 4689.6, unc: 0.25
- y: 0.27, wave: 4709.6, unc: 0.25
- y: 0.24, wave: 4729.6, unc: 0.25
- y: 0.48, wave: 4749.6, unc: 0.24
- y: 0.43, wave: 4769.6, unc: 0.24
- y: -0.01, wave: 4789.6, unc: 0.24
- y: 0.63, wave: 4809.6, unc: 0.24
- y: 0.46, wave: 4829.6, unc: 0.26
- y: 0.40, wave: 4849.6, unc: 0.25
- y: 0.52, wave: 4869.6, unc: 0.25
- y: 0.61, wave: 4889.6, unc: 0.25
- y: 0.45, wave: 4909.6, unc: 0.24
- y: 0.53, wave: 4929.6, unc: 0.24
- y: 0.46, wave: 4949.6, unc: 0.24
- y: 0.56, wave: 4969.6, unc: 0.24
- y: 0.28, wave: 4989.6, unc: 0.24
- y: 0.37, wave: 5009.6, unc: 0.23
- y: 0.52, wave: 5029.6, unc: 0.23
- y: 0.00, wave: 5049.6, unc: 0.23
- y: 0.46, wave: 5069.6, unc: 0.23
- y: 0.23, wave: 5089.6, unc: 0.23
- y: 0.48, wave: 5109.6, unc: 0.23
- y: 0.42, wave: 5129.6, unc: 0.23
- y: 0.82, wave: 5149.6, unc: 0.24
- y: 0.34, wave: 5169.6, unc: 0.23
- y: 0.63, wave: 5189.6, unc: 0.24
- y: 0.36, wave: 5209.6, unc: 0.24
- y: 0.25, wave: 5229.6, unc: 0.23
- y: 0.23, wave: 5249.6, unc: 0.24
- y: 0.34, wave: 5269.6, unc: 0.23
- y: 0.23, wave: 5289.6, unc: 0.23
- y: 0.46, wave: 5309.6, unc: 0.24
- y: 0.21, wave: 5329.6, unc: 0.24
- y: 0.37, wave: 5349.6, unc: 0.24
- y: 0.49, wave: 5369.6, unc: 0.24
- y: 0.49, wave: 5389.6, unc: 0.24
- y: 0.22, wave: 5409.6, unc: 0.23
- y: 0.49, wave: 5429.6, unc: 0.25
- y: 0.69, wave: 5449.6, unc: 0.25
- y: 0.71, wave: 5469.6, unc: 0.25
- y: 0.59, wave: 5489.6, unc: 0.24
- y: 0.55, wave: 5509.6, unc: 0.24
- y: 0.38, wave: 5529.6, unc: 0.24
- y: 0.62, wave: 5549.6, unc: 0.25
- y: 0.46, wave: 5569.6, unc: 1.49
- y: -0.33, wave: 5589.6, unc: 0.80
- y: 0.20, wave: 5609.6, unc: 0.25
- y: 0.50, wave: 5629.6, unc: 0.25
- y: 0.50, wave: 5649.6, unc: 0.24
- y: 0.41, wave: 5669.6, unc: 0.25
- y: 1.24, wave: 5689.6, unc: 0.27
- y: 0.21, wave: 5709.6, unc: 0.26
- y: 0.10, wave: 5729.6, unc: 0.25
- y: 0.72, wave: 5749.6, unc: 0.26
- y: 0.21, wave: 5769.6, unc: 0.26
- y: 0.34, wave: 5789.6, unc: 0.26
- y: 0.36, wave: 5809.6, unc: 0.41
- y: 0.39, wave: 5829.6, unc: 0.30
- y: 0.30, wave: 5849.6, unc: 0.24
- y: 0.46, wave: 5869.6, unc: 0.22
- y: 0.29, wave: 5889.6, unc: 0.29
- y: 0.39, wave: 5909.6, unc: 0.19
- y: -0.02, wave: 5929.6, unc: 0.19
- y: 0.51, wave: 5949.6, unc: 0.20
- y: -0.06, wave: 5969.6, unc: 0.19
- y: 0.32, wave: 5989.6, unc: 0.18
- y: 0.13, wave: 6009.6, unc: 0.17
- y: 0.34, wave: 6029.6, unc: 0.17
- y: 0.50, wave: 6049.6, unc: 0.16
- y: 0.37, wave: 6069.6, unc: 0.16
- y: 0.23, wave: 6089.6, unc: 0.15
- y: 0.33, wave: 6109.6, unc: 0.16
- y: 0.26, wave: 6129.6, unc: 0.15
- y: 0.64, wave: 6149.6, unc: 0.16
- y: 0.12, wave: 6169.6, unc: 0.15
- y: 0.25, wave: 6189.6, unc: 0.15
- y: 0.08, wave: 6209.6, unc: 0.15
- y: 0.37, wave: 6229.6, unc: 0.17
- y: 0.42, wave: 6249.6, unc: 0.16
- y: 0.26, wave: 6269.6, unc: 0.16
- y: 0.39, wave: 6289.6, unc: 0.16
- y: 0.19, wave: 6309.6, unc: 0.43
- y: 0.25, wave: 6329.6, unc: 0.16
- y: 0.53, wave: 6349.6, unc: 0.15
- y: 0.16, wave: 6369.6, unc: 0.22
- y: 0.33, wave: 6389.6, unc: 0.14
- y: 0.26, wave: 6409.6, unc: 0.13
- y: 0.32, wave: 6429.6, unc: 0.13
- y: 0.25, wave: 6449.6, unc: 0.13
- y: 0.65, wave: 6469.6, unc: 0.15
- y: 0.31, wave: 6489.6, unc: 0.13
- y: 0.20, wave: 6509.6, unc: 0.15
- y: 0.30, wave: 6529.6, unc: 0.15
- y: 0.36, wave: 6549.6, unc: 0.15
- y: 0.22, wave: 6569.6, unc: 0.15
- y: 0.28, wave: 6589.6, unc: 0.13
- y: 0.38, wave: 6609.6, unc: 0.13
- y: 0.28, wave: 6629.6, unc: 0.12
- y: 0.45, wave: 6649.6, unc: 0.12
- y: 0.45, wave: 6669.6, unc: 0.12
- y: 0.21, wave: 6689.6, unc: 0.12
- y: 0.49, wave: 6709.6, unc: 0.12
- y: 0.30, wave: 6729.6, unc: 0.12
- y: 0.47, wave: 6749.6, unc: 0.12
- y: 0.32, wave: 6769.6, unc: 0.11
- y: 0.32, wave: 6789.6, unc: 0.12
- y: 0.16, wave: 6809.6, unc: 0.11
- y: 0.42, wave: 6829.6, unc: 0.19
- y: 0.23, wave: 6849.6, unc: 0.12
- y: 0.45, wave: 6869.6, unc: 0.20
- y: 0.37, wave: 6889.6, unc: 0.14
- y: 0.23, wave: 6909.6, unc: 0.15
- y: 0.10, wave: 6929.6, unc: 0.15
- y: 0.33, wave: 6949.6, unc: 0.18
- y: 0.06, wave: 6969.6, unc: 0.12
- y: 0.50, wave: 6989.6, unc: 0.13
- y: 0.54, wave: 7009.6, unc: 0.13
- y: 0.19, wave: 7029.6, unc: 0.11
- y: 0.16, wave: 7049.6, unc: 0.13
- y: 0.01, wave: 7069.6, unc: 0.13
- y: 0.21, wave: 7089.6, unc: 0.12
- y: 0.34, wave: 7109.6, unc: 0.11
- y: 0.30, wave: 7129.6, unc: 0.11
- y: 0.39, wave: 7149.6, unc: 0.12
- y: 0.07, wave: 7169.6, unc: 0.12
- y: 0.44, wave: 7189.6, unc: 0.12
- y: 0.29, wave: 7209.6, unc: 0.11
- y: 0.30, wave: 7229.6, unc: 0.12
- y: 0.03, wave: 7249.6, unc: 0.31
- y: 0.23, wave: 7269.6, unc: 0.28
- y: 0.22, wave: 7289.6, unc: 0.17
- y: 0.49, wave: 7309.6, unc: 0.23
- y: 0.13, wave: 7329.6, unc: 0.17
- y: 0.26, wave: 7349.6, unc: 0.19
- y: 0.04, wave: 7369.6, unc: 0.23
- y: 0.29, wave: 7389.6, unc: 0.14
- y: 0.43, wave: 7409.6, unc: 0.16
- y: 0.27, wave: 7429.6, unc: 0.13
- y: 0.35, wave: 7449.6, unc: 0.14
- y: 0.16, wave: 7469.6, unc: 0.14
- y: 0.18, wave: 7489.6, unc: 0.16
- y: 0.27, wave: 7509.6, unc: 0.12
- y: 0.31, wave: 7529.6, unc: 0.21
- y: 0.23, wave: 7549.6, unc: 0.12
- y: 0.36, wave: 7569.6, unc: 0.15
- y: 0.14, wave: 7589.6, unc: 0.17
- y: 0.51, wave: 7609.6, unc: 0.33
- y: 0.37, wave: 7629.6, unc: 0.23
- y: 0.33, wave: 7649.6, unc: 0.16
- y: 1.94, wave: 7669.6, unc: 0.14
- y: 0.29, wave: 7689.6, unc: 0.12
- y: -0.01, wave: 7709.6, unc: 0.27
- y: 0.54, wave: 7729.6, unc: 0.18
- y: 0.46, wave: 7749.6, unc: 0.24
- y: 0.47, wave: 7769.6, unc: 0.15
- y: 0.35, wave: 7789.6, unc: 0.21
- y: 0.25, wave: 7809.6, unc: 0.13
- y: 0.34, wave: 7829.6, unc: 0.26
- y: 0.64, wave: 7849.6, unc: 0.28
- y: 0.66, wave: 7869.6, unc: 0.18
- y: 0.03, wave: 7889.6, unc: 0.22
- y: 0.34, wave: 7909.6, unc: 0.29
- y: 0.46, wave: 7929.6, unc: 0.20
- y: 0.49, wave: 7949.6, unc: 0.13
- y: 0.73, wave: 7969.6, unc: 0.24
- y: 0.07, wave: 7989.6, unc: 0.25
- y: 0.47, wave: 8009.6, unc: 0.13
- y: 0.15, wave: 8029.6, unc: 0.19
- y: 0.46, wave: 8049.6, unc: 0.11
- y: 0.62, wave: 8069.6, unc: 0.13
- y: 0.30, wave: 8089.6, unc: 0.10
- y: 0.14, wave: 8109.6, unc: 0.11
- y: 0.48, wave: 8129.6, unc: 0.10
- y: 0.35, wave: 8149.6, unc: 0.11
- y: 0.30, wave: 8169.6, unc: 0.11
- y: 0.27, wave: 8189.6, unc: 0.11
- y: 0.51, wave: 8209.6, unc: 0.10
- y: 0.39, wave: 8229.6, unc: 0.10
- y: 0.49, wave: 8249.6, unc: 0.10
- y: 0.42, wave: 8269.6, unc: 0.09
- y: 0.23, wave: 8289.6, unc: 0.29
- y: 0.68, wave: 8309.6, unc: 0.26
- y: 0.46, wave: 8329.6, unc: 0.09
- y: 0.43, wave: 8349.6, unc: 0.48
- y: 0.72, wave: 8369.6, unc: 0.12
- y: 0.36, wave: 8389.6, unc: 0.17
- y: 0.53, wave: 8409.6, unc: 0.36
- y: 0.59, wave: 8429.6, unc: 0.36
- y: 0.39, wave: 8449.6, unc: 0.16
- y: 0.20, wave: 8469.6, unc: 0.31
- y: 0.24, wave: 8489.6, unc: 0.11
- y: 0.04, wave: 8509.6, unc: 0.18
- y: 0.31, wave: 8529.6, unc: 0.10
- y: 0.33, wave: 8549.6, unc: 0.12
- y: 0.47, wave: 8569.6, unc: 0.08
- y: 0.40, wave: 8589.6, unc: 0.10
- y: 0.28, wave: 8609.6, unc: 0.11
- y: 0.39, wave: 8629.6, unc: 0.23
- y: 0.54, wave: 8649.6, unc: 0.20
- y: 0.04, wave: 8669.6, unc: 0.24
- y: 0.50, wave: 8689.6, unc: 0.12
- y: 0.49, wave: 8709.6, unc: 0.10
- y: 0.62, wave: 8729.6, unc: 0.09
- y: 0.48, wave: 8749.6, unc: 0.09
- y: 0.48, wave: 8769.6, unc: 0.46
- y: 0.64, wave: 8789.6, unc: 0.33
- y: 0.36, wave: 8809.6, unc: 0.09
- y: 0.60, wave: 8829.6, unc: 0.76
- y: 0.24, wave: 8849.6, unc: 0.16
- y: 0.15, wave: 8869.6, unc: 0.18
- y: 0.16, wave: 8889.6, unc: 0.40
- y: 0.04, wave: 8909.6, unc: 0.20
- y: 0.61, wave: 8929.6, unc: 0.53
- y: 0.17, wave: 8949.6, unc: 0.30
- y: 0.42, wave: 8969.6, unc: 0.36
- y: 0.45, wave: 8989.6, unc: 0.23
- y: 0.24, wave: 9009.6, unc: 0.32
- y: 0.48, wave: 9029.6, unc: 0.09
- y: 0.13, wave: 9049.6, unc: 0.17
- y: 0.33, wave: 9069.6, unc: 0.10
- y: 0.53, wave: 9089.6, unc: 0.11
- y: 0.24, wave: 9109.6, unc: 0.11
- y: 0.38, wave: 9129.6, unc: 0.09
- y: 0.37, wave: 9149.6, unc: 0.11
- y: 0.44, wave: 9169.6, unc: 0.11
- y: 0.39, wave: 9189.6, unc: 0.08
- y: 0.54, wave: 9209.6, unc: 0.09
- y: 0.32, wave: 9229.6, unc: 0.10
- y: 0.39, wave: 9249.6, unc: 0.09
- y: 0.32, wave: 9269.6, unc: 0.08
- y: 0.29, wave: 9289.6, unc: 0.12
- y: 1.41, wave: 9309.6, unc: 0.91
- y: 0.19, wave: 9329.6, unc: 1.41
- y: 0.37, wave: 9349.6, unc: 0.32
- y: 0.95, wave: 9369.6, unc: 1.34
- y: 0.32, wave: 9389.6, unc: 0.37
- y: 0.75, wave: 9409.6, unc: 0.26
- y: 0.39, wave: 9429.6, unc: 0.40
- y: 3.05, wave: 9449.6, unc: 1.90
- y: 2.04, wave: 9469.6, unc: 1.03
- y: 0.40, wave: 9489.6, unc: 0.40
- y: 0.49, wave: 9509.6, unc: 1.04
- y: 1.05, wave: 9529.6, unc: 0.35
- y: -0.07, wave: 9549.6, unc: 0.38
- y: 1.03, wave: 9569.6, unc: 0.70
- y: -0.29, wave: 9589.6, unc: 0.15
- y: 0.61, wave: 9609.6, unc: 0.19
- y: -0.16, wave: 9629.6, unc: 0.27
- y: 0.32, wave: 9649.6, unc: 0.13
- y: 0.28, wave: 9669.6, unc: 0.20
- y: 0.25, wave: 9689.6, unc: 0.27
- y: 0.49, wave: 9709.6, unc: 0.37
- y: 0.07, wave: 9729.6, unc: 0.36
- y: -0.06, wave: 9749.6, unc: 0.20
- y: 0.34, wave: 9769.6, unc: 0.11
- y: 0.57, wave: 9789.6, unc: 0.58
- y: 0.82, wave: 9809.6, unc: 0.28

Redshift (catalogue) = 1.06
